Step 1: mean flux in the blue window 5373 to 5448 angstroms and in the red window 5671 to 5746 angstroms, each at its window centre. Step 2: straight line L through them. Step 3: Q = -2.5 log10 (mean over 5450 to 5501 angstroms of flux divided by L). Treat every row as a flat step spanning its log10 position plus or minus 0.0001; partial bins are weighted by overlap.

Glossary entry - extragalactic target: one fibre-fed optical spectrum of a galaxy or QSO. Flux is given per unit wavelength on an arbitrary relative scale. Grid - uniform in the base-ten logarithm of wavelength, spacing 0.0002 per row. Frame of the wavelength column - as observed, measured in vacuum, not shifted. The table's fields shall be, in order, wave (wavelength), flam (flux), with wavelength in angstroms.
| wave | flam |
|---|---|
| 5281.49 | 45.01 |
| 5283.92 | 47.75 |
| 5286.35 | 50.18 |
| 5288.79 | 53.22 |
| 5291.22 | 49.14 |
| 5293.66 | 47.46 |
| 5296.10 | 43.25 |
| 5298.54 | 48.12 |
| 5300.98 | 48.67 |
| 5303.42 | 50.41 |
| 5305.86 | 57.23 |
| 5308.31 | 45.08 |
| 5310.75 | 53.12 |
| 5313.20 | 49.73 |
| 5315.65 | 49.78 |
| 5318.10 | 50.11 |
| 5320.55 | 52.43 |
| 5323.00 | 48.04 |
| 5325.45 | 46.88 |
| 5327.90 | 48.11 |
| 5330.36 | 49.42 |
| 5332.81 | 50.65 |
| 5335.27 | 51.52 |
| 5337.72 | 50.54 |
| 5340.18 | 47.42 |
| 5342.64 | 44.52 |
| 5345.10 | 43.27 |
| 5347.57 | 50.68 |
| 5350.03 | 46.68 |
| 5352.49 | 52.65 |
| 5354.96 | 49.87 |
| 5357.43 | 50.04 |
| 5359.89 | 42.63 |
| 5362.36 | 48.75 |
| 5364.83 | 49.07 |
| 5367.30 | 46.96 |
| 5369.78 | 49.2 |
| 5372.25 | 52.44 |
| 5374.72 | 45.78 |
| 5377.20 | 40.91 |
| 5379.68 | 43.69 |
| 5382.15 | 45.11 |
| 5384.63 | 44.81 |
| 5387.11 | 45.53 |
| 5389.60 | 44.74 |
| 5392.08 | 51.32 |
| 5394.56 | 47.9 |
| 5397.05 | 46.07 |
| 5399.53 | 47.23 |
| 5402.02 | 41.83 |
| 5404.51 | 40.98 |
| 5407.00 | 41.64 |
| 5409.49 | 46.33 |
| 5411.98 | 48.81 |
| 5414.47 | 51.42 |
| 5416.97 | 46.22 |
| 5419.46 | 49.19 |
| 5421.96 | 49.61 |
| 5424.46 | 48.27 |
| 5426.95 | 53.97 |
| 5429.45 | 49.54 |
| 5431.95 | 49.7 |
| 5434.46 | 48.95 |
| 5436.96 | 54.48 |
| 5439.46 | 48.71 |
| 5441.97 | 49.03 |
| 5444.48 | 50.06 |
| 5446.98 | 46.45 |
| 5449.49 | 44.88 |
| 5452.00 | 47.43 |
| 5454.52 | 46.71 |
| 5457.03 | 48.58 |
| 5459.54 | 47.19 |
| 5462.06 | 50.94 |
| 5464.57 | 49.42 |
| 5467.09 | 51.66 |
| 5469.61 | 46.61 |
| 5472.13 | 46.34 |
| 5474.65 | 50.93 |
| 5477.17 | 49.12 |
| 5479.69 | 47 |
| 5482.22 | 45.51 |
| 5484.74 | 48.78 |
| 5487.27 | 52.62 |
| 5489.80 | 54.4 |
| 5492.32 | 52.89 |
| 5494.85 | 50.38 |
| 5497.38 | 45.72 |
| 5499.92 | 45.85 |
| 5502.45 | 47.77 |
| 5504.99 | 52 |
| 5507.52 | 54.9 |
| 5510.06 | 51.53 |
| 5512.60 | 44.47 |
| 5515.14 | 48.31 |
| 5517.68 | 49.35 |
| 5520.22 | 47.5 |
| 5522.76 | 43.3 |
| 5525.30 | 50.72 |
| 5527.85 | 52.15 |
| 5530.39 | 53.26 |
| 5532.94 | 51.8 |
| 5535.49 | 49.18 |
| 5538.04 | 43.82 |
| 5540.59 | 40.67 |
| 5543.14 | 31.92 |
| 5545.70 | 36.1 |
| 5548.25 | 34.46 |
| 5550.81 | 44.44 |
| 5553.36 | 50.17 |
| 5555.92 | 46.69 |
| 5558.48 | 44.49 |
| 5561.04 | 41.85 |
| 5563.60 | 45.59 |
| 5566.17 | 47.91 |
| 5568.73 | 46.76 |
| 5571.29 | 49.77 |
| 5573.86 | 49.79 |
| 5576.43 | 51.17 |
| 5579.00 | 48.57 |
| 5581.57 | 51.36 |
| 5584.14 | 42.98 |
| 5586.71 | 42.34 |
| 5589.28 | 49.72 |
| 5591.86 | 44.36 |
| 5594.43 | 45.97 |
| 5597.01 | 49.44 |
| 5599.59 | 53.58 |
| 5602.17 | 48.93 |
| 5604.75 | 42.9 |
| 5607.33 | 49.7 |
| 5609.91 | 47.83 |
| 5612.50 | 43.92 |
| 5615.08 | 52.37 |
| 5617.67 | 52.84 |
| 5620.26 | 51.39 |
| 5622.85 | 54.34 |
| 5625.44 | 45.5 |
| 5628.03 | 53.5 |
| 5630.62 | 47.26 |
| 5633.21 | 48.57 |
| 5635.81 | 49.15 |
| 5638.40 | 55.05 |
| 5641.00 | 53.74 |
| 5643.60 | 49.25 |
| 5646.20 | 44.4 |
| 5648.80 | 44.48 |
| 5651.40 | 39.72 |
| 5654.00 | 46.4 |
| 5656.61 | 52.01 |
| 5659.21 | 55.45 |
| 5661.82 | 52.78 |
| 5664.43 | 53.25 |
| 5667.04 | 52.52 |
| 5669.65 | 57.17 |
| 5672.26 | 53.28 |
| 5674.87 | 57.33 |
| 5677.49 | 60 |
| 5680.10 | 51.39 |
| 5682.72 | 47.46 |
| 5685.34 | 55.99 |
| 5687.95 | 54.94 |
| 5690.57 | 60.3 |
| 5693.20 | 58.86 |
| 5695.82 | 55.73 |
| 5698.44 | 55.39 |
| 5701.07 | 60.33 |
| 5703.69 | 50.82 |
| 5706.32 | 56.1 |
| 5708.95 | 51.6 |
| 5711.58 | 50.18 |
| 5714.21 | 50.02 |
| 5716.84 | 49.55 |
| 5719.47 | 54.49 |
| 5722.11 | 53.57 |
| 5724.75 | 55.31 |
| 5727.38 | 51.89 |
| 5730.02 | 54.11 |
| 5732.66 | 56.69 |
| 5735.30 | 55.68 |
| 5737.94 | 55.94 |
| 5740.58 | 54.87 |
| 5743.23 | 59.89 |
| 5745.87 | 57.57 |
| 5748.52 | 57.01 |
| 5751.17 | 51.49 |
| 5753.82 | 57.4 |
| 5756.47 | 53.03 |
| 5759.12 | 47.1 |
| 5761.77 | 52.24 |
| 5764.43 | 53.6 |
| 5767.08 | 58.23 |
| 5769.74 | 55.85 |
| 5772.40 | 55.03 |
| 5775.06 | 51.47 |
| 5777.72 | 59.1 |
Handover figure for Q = 0.00 mag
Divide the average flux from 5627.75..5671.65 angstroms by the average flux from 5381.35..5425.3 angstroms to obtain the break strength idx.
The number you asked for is 1.08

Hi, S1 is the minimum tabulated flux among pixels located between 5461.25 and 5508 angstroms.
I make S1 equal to 45.51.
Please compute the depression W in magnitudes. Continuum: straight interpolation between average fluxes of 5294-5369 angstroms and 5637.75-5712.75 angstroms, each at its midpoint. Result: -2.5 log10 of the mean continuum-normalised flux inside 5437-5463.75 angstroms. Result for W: 0.04 mag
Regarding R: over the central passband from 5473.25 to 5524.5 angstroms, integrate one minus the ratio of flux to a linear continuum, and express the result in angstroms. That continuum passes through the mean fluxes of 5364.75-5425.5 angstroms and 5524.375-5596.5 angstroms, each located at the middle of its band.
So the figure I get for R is -3.2 angstroms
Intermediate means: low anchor 46.5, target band 49.1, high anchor 46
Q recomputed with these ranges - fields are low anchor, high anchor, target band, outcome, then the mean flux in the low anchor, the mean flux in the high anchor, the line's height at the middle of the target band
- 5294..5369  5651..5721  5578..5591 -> 0.12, 48.8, 53.6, 52.3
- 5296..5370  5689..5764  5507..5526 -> 0.07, 48.9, 54.5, 51.5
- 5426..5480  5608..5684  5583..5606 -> 0.08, 49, 50.8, 50.3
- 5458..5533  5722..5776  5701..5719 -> 0.03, 49.4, 54.7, 53.9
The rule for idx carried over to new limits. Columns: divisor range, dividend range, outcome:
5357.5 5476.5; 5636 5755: 1.12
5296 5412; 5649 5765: 1.13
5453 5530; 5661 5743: 1.11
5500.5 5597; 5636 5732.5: 1.13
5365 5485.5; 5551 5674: 1.03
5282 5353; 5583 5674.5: 1.01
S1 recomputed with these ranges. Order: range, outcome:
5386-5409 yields 40.98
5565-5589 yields 42.34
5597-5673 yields 39.72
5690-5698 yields 55.73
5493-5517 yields 44.47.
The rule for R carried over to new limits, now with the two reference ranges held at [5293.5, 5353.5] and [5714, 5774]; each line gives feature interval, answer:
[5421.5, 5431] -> 0.0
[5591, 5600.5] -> 0.8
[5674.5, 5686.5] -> -0.1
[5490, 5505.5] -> 0.6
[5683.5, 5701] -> -1.0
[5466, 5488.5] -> 1.0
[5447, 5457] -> 0.8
